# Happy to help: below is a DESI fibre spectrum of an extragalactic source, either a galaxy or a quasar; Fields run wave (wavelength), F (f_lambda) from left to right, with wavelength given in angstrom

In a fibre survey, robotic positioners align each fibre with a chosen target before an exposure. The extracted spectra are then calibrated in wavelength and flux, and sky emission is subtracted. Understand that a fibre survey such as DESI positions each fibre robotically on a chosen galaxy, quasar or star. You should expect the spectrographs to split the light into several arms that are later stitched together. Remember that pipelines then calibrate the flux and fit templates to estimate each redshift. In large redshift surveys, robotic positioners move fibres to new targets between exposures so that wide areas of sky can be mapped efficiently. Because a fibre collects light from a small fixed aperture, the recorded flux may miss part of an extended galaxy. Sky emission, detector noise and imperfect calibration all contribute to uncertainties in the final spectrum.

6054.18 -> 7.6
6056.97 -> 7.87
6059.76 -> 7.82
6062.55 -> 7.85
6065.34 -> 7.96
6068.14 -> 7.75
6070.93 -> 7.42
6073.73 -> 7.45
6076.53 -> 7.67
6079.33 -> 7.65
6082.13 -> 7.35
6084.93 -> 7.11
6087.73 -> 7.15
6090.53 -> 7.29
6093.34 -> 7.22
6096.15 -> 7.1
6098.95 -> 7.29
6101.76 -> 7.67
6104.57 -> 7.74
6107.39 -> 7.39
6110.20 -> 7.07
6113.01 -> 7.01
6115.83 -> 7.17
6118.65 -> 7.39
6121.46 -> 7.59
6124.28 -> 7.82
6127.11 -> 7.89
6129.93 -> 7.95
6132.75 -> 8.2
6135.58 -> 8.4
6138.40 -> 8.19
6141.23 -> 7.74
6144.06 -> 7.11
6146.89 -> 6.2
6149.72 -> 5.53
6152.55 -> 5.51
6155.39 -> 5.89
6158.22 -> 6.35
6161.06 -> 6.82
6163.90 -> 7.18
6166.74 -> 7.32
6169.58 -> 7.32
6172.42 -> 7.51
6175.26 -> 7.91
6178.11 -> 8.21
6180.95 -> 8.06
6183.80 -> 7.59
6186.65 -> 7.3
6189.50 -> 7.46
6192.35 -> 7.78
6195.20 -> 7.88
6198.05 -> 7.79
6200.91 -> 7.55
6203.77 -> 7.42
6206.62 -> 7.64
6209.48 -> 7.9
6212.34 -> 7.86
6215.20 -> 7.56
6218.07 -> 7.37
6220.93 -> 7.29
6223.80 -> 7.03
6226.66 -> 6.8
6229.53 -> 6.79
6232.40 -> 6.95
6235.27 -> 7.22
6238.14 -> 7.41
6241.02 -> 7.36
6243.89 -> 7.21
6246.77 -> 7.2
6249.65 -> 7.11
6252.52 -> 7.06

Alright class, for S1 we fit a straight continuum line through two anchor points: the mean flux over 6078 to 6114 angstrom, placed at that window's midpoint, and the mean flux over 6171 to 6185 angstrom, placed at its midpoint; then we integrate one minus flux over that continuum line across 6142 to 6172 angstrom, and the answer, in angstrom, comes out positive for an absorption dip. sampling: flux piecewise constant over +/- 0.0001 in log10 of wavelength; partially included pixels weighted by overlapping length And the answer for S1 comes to 4.43 angstrom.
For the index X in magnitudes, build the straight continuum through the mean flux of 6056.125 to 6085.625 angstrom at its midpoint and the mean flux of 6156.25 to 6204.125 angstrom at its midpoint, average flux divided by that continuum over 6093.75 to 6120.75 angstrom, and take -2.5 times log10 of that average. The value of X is 0.04 mag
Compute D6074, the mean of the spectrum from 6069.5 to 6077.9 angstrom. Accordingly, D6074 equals 7.51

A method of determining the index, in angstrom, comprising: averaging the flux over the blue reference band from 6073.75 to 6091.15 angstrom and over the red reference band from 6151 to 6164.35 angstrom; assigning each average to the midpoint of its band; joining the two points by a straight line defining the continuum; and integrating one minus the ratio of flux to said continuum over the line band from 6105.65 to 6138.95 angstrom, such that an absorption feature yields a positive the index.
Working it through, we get -4.3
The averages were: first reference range 7.38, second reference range 6.28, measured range 7.66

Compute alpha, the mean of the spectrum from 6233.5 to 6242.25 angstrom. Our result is 7.31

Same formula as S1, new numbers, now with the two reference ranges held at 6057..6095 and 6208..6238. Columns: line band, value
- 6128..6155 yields 0.92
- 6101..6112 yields 0.05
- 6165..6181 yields -0.69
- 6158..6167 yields 0.54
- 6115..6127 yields -0.16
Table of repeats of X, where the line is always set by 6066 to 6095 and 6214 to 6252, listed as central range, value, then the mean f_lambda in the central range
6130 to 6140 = -0.124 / 8.21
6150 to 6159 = 0.242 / 5.84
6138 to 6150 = 0.050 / 6.98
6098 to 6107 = -0.025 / 7.55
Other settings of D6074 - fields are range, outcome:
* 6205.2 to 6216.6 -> 7.74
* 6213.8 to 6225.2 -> 7.31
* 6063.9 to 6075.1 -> 7.64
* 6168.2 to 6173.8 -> 7.42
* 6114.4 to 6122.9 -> 7.38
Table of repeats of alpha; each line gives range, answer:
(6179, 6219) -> 7.67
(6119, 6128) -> 7.71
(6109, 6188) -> 7.29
